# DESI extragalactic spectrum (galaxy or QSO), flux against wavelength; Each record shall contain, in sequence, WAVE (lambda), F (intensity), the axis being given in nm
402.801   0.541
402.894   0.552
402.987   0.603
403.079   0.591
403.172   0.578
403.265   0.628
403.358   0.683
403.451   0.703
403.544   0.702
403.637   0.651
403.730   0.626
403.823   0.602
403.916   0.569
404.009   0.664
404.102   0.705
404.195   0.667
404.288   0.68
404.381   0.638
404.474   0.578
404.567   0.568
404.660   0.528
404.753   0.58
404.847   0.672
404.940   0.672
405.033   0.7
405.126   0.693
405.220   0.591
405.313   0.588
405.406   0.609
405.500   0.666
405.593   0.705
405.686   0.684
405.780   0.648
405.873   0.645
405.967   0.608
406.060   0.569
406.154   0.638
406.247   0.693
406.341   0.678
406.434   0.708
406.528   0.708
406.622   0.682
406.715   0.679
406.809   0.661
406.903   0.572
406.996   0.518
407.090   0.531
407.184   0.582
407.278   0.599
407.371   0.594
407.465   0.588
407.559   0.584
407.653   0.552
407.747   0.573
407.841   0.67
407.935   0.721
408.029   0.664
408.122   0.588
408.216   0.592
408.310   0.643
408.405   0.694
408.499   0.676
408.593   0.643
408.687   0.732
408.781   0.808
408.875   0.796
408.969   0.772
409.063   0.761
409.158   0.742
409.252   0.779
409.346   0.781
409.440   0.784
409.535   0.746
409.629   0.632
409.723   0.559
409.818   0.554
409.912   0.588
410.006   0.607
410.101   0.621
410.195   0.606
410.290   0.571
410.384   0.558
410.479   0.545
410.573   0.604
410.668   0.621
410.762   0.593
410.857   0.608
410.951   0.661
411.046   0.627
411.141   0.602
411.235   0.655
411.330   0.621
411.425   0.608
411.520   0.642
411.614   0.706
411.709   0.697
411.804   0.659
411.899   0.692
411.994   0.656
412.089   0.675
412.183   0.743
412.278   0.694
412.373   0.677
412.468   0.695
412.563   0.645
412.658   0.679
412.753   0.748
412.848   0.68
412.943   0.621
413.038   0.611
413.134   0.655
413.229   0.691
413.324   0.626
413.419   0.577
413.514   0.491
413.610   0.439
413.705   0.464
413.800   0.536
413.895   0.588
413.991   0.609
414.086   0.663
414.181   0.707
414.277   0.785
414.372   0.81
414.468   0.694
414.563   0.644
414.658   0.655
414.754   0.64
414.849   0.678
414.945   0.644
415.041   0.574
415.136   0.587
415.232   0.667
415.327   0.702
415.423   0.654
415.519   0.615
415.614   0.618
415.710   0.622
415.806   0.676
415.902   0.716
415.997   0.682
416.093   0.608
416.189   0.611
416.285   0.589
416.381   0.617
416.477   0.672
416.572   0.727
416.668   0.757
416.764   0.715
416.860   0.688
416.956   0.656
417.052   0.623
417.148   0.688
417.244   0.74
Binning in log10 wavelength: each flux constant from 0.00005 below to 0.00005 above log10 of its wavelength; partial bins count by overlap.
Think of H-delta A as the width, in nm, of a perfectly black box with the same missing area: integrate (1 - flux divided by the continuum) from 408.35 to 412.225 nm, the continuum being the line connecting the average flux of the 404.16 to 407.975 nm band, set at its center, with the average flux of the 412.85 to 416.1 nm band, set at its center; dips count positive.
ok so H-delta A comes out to -0.19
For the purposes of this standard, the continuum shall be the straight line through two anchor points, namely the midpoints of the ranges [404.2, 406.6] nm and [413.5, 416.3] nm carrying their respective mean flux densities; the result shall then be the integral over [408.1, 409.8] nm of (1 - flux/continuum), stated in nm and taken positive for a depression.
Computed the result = -0.177 nm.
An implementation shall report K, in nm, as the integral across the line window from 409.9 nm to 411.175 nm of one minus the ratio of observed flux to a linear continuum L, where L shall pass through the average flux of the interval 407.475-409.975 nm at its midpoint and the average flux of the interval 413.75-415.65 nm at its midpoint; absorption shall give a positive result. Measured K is 0.13 nm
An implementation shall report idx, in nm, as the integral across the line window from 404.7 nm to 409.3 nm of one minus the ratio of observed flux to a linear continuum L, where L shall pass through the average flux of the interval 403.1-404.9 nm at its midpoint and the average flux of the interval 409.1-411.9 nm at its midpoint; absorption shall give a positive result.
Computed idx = -0.13 nm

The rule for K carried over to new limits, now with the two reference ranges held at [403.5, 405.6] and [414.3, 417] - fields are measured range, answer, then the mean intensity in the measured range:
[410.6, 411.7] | 0.03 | 0.633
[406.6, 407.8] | 0.09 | 0.592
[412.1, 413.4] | -0.03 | 0.672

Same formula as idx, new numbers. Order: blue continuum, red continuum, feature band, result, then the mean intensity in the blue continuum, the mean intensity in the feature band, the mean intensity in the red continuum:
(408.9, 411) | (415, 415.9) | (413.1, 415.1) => 0.05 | 0.651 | 0.627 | 0.64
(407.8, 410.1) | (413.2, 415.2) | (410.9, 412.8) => -0.05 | 0.688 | 0.669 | 0.624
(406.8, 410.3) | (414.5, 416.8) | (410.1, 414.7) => 0.10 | 0.65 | 0.638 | 0.653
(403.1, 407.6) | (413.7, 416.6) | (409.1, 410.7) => 0.00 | 0.633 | 0.642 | 0.649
